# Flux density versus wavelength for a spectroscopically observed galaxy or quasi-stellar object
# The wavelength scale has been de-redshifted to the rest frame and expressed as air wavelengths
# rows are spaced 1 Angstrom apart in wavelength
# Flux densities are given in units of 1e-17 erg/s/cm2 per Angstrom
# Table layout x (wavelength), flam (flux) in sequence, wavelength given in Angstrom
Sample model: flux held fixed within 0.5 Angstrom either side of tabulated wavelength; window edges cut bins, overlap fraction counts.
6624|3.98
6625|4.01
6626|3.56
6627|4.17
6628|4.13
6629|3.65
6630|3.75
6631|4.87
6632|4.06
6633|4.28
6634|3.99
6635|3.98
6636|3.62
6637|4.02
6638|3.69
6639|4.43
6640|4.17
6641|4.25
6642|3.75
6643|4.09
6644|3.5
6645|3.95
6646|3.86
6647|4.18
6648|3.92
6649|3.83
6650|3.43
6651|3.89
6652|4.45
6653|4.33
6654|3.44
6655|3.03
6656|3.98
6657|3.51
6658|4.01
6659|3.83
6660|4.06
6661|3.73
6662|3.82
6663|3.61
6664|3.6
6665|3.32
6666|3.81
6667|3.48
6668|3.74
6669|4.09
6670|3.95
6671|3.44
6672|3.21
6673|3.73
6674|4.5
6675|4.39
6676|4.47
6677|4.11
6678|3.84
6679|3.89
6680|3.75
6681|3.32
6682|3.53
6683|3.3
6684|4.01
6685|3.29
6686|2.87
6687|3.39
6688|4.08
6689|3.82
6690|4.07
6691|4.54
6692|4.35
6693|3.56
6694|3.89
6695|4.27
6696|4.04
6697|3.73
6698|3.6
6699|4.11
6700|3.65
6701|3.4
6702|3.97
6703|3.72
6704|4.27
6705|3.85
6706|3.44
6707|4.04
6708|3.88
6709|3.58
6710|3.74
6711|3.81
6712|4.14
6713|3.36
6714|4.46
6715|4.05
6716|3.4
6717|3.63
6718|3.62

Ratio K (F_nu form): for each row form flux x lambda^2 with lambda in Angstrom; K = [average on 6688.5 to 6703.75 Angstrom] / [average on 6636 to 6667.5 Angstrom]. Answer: 1.0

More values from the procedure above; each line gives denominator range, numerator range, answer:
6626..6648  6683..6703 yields 0.97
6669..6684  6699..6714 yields 1.00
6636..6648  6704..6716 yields 0.99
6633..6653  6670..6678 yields 1.01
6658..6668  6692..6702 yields 1.04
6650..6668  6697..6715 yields 1.04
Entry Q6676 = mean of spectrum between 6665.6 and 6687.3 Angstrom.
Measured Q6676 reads 3.74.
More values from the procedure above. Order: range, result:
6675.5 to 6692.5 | 3.8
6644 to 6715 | 3.82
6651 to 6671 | 3.77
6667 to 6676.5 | 3.92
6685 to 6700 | 3.85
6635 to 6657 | 3.89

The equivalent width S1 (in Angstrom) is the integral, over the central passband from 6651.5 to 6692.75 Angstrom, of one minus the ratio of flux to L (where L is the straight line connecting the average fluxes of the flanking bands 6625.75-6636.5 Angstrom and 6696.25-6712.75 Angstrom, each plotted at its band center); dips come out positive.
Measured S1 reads 1.1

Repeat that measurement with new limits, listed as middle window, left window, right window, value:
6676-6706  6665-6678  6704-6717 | 0.4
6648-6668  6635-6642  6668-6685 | 0.8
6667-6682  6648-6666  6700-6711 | -0.4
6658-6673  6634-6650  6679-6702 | 0.6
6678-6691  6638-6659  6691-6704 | 0.8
